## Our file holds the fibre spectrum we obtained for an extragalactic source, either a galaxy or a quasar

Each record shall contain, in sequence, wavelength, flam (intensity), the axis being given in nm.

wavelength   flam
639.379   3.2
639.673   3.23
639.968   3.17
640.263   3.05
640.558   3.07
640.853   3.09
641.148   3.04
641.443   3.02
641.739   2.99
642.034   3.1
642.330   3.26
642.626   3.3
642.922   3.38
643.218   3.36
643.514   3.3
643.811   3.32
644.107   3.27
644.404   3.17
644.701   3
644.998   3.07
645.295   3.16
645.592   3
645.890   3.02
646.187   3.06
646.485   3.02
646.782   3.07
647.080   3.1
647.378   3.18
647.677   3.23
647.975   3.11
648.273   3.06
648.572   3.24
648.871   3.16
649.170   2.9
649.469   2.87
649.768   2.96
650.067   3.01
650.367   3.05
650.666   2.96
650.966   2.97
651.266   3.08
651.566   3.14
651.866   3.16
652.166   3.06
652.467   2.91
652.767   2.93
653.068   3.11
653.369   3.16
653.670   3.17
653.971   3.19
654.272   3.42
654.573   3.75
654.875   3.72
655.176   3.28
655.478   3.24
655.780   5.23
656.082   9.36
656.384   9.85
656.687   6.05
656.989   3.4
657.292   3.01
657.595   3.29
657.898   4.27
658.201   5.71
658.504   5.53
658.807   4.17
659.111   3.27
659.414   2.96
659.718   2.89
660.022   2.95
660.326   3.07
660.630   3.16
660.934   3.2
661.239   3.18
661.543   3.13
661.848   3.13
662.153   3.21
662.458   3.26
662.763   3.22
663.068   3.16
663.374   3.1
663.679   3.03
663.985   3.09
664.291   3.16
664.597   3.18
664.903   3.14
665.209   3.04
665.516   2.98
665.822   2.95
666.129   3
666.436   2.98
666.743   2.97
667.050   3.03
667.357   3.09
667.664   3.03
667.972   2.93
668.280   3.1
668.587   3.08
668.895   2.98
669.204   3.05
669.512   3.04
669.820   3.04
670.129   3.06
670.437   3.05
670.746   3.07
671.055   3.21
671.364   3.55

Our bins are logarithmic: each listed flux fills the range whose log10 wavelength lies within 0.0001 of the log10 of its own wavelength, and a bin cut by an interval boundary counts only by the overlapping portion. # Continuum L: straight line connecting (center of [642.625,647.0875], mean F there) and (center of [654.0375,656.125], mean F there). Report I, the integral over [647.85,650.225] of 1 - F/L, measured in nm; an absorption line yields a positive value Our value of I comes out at 0.38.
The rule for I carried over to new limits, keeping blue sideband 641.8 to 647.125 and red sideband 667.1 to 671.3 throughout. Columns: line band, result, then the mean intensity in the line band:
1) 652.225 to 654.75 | -0.06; 3.2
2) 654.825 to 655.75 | -0.15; 3.62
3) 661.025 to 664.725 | -0.08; 3.15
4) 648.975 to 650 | 0.07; 2.93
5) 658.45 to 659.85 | -0.25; 3.65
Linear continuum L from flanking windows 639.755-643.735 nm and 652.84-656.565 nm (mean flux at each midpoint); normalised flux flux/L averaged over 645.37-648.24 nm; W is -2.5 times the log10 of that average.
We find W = 0.19 mag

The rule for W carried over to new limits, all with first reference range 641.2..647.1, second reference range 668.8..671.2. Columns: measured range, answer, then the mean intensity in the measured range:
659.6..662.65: -0.010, 3.12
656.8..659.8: -0.249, 3.9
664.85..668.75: 0.019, 3.02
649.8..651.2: 0.045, 3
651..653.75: 0.017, 3.07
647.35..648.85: -0.009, 3.16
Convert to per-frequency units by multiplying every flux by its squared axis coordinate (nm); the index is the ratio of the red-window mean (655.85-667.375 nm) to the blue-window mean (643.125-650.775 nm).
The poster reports 1.3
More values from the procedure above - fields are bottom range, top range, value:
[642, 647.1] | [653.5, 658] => 1.49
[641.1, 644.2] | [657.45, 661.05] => 1.21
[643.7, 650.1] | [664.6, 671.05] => 1.05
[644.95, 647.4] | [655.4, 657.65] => 1.88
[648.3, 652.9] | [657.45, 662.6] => 1.21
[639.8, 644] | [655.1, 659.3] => 1.64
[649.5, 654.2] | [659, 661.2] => 1.03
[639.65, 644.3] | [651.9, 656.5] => 1.36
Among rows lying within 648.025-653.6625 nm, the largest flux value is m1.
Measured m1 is 3.24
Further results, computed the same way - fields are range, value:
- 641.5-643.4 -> 3.38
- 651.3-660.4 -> 9.85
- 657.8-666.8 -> 5.71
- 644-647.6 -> 3.27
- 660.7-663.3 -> 3.26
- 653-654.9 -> 3.75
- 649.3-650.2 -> 3.01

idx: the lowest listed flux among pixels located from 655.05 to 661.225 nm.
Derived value 2.89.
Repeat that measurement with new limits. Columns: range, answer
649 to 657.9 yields 2.87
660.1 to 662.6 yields 3.07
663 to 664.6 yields 3.03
